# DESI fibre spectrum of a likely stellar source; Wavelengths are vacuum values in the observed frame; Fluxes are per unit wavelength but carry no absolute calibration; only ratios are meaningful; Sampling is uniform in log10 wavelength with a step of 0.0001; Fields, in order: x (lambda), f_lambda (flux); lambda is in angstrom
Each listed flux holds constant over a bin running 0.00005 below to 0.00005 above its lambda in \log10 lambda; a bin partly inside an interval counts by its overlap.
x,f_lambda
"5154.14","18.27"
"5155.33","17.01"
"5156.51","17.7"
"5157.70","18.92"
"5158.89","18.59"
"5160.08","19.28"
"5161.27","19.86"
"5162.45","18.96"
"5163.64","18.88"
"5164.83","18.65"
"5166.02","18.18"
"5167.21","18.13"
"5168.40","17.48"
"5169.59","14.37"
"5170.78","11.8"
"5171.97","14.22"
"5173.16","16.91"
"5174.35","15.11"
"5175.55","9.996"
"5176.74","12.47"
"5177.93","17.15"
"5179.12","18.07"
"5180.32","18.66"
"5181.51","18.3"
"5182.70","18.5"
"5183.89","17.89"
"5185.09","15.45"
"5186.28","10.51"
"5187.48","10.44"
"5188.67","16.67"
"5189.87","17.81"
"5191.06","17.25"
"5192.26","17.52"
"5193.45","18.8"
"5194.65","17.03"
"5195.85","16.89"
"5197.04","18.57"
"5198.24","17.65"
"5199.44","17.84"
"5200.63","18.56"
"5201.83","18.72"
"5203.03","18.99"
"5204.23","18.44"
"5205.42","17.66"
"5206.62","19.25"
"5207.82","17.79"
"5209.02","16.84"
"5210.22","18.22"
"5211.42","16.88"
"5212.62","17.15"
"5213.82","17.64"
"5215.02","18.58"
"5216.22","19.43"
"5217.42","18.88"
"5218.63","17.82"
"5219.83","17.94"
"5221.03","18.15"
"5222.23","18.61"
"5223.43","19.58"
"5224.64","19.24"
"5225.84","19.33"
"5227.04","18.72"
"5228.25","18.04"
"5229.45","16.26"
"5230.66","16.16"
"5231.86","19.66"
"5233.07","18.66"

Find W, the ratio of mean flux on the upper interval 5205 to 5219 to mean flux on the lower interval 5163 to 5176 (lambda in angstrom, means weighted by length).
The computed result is 1.14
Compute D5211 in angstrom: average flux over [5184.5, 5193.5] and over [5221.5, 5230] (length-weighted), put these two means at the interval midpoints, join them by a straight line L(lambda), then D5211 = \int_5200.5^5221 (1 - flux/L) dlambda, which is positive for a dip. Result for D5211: -1.1 angstrom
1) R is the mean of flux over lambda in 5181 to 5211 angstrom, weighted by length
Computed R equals 17.3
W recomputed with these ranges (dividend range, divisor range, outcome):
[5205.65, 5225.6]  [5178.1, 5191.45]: 1.12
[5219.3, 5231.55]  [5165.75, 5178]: 1.22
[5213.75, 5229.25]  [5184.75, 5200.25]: 1.13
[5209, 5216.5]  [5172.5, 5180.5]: 1.17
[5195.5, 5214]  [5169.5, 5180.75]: 1.21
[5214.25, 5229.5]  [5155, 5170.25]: 1.02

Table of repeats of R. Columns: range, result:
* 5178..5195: 16.6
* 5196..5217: 18.1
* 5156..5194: 16.6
